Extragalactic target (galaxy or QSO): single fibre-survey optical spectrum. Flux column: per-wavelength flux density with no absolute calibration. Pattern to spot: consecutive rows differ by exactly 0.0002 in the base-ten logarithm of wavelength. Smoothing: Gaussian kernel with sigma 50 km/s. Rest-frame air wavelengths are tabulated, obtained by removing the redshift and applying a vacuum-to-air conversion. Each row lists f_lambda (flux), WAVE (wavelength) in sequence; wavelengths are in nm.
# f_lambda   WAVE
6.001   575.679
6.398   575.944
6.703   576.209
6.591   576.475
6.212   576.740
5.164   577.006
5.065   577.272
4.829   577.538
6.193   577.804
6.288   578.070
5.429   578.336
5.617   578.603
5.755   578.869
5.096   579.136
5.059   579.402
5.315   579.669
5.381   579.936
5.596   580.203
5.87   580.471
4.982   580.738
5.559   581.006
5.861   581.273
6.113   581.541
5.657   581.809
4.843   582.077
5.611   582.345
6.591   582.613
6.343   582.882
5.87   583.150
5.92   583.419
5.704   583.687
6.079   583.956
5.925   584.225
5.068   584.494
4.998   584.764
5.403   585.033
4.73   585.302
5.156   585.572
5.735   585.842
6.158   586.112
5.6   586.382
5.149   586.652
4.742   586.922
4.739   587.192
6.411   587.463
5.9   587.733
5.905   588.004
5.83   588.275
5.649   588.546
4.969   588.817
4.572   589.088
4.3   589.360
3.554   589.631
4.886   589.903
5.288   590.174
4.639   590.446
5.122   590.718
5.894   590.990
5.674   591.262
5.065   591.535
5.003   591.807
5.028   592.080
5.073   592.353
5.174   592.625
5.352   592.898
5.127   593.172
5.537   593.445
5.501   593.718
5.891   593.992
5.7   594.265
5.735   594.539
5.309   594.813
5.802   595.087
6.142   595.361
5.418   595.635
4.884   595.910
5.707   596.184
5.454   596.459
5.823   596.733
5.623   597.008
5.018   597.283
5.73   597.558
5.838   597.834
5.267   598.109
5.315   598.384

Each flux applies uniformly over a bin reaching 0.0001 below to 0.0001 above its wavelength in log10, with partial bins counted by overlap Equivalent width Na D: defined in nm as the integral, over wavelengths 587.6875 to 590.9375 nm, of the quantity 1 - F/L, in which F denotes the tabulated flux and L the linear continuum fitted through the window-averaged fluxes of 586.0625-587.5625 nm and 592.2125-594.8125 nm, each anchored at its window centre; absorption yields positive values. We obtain 0.22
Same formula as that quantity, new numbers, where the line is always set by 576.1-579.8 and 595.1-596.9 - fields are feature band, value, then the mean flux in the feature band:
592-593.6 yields 0.108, 5.23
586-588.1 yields 0.023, 5.56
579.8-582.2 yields 0.044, 5.54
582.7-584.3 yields -0.101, 5.99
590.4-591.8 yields 0.078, 5.3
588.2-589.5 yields 0.138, 5.02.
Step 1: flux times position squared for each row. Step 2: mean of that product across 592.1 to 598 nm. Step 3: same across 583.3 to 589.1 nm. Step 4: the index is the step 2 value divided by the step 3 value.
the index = 1.03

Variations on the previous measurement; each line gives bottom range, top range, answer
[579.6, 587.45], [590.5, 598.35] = 1.02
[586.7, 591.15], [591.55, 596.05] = 1.07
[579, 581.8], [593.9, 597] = 1.08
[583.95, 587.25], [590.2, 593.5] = 1.00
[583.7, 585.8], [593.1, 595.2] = 1.07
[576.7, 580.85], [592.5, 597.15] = 1.07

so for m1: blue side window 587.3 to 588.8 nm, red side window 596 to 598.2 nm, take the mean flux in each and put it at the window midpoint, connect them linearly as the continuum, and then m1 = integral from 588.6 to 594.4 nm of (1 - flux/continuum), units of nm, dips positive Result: 0.61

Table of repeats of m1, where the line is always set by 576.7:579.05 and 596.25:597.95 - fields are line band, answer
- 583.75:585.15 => 0.02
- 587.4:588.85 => -0.06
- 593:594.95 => 0.01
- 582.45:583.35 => -0.10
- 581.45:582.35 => 0.01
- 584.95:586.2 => 0.04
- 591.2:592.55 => 0.11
